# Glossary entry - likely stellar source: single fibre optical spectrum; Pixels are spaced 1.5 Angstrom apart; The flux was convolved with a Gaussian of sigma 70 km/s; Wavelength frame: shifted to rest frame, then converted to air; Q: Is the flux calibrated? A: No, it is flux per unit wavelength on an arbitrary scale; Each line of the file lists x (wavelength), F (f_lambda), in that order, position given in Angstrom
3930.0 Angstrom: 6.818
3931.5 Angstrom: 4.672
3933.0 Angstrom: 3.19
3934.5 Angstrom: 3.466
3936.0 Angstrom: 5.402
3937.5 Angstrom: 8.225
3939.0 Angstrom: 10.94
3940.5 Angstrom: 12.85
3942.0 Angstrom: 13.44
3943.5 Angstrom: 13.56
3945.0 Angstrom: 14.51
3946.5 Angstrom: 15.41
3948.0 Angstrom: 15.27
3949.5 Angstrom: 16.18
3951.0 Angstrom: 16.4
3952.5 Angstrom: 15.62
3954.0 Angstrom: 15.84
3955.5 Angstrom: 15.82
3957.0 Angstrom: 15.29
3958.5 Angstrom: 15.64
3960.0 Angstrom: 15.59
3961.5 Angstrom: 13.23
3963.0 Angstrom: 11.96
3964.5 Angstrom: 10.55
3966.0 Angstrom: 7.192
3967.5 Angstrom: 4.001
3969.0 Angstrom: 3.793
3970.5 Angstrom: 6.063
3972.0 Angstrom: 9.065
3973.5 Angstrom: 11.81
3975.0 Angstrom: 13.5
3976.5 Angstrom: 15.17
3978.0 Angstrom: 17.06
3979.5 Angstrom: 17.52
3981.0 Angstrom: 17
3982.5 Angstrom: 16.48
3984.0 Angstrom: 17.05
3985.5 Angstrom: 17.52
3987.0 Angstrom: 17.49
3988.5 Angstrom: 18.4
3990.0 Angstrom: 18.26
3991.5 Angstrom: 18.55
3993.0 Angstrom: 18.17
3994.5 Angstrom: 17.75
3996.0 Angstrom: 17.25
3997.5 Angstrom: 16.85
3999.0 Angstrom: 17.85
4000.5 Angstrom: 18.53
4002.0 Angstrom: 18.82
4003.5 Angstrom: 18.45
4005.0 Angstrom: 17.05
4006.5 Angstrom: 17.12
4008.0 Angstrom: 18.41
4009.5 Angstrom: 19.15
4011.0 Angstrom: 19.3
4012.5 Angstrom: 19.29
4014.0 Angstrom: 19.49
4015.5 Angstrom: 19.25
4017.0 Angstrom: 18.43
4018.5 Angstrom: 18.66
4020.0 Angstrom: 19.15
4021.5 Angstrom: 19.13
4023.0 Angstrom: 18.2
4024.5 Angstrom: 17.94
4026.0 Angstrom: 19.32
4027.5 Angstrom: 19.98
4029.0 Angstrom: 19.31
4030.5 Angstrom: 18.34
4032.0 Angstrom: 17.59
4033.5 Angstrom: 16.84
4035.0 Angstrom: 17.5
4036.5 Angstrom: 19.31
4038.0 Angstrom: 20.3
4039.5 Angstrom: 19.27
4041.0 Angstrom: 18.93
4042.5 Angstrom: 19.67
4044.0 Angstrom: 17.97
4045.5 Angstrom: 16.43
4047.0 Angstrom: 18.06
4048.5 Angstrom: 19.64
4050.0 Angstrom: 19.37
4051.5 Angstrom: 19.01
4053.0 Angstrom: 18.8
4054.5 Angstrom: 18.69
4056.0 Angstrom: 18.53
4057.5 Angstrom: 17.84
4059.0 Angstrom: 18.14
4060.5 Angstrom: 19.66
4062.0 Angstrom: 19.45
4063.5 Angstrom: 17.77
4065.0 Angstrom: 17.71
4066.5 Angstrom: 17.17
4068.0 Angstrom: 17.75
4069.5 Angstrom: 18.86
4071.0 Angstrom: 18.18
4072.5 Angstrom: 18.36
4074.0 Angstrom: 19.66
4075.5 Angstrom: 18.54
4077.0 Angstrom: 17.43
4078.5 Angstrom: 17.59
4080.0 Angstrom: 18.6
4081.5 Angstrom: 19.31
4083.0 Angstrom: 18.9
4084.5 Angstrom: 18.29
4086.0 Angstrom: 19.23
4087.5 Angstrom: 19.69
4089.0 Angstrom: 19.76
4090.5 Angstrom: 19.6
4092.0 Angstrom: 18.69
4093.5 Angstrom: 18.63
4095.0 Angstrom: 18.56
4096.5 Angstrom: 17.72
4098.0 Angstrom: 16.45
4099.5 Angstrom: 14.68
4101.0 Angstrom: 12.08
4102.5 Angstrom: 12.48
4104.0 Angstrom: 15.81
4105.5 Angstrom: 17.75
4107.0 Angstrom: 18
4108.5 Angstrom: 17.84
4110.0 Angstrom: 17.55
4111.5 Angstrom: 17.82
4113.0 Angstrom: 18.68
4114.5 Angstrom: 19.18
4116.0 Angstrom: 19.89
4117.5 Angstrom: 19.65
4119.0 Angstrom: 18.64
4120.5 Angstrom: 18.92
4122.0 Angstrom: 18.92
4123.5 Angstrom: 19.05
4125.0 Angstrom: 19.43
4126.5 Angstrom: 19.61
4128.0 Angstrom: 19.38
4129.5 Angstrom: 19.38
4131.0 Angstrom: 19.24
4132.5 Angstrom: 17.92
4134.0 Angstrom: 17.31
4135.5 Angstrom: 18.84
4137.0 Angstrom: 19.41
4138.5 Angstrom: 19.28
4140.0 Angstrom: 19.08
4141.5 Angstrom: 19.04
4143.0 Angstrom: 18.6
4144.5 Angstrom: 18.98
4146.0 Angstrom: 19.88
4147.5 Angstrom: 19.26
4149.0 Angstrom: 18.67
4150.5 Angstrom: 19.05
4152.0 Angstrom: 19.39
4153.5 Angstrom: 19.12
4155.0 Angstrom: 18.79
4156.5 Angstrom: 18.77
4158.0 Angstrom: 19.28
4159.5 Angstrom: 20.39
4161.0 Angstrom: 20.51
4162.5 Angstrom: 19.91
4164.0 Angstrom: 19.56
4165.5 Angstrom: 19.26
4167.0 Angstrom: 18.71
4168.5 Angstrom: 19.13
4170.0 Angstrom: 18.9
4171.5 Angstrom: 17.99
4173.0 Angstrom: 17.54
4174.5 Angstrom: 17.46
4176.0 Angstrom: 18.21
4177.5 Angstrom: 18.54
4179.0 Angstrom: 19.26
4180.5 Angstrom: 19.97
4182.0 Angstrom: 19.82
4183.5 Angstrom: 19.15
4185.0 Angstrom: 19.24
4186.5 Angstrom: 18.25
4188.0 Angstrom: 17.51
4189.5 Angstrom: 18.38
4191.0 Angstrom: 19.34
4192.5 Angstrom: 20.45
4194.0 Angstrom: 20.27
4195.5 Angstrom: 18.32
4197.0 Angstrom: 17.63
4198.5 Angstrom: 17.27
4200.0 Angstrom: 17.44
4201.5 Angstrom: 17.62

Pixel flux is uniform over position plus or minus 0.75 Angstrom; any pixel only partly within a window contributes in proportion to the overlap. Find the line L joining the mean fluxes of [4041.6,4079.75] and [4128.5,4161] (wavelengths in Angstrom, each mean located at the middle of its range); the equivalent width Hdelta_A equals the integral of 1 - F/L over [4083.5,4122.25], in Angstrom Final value 1.8 Angstrom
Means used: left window 18.4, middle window 17.9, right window 19.1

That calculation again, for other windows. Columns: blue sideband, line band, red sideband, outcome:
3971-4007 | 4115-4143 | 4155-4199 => -1.0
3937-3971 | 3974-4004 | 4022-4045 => -4.0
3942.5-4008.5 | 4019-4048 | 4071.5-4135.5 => -3.7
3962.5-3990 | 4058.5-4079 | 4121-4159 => -2.4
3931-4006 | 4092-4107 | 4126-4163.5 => 1.3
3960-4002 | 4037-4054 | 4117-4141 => -2.5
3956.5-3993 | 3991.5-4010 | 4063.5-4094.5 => -3.7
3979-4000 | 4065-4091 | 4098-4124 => -1.7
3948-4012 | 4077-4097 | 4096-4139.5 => -1.6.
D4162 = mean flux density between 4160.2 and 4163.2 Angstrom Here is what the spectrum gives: 20.2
